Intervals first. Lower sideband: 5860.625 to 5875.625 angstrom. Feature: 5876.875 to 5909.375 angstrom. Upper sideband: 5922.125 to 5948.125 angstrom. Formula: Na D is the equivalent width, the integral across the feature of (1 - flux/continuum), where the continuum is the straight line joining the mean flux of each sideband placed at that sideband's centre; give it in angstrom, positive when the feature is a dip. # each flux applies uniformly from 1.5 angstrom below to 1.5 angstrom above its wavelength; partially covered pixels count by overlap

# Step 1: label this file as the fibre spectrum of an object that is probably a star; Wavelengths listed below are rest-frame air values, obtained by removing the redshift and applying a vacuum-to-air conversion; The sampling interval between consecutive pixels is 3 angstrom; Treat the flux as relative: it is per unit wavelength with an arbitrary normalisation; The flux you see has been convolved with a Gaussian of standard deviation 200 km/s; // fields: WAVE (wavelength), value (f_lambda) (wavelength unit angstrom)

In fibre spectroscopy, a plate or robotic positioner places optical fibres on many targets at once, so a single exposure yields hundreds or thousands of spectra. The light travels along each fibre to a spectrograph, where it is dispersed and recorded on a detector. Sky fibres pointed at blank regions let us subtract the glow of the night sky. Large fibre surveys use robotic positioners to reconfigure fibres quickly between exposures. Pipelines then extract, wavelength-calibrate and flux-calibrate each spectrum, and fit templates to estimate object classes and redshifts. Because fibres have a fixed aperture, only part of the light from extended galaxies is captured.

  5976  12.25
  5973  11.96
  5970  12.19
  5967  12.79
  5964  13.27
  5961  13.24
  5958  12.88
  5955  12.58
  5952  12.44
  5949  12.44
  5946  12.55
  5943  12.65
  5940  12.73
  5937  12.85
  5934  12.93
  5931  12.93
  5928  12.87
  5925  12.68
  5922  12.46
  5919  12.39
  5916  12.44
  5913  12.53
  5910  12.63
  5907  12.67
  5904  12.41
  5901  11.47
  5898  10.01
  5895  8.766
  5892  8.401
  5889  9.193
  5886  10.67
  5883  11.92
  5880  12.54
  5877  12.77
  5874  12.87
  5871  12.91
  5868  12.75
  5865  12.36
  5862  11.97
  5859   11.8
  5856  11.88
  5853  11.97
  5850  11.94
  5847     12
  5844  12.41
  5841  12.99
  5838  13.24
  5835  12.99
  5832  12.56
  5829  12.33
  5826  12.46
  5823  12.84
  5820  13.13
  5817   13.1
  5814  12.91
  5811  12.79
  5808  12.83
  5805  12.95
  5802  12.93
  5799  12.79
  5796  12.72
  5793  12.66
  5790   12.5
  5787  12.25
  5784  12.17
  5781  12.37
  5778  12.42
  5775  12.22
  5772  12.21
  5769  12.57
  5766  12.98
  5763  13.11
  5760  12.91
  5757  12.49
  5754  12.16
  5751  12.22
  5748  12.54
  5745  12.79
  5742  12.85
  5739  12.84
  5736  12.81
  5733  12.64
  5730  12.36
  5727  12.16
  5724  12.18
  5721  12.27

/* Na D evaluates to 4.34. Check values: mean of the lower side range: 12.6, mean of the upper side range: 12.7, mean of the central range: 11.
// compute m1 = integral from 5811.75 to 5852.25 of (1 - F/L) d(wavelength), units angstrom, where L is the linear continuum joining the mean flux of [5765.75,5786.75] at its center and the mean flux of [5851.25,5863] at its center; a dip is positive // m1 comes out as -2.09 angstrom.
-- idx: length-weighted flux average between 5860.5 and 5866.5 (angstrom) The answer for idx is 12.2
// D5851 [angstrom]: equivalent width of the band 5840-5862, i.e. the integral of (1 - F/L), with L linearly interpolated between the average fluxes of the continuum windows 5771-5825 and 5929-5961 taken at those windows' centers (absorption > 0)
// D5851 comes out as 1.0 angstrom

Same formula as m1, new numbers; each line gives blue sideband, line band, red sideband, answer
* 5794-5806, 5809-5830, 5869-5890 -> -0.3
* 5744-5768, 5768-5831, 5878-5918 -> -2.2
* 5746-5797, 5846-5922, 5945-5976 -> 5.0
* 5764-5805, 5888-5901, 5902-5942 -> 3.4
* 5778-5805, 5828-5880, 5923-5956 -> 0.7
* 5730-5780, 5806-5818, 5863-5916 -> -0.7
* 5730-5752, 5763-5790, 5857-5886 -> 0.3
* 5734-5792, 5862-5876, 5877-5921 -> -1.2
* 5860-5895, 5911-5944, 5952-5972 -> -1.1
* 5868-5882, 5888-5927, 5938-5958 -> 3.8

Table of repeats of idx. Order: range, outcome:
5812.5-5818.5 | 13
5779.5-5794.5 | 12.4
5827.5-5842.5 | 12.8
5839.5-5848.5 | 12.5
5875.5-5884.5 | 12.4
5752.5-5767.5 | 12.7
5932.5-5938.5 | 12.9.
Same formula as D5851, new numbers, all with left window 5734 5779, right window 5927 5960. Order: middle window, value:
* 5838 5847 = 0.0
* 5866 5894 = 2.6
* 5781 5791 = 0.3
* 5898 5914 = 0.7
